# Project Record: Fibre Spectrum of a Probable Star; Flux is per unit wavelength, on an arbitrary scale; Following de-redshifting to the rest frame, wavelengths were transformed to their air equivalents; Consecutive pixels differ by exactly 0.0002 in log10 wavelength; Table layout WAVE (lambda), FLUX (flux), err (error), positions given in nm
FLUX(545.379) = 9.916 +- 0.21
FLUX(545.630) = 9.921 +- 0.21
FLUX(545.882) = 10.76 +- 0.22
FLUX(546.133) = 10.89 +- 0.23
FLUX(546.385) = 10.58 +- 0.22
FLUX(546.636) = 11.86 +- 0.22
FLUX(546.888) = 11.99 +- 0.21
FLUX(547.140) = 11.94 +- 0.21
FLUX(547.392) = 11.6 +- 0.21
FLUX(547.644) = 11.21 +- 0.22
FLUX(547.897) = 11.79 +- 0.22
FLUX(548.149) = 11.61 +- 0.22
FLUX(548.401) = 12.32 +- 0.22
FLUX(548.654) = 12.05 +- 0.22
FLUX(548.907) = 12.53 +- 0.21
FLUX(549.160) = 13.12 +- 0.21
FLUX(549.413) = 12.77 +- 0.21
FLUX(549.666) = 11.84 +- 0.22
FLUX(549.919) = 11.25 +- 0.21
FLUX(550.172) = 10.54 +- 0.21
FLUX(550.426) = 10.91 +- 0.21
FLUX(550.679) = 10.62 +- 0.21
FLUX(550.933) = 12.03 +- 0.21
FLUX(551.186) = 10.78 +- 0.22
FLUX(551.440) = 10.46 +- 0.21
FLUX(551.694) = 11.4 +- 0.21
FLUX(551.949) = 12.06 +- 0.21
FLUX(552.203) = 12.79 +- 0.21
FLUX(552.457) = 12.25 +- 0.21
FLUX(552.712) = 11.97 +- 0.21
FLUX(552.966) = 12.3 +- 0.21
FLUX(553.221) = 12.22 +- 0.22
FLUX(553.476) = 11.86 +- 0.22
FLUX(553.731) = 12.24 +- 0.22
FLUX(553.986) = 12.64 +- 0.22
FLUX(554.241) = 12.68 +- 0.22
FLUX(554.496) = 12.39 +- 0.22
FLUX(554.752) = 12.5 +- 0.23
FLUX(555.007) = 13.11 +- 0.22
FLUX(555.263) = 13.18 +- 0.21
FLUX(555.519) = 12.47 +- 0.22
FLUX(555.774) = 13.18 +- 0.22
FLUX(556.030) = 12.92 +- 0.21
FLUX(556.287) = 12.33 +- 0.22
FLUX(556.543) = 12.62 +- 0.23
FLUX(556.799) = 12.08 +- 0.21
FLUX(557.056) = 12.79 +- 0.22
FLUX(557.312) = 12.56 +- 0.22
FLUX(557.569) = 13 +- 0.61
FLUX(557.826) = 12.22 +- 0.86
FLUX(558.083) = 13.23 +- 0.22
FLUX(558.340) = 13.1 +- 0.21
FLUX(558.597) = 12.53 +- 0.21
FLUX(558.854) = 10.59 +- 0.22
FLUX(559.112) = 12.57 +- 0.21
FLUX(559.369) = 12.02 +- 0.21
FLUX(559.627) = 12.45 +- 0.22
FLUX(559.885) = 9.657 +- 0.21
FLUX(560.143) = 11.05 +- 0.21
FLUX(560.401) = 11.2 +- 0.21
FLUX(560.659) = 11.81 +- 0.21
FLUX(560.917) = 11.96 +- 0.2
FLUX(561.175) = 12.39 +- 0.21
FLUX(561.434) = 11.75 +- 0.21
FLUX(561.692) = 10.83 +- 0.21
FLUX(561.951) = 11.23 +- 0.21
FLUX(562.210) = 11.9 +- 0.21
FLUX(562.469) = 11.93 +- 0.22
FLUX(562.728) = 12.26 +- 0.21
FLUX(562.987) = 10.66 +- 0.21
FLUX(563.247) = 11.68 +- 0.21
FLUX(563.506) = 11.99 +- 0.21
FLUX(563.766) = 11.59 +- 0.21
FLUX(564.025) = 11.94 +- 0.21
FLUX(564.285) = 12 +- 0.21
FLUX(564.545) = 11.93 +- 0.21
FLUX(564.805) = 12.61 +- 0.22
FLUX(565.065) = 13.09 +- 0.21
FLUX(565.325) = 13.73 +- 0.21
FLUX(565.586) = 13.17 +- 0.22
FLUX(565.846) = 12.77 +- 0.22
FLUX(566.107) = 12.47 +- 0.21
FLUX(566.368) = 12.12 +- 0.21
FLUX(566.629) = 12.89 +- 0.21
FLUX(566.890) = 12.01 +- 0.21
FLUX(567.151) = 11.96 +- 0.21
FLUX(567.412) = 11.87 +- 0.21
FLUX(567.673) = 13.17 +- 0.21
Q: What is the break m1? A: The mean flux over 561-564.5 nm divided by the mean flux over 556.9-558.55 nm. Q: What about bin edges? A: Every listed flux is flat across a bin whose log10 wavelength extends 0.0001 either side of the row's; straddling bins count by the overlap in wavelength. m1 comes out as 0.9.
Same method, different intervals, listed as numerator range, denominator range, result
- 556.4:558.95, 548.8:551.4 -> 1.08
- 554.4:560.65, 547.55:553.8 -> 1.04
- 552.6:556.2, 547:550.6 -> 1.06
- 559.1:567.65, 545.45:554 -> 1.03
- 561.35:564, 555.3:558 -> 0.92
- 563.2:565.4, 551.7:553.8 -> 1.01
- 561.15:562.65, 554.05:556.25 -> 0.91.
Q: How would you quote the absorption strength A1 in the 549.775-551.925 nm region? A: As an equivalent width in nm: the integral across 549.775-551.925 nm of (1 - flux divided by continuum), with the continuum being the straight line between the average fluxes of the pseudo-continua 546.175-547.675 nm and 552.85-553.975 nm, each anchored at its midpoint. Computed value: 0.16 nm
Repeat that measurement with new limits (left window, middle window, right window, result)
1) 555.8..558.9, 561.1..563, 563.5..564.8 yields 0.076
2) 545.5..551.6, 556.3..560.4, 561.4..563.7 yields -0.211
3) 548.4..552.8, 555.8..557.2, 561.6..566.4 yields -0.081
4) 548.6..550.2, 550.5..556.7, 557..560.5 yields -0.059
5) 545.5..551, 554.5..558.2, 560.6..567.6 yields -0.276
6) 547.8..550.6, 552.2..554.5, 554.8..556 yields 0.053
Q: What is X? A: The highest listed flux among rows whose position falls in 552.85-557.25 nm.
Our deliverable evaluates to 13.18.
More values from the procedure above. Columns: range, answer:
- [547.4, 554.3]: 13.12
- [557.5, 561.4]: 13.23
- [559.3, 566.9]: 13.73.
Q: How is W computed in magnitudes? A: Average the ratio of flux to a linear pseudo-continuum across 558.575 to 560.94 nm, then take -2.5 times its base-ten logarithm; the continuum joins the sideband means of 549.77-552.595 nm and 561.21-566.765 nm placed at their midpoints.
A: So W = 0.03 mag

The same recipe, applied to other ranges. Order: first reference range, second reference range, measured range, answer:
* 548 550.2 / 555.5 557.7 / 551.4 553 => 0.03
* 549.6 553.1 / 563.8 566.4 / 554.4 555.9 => -0.09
